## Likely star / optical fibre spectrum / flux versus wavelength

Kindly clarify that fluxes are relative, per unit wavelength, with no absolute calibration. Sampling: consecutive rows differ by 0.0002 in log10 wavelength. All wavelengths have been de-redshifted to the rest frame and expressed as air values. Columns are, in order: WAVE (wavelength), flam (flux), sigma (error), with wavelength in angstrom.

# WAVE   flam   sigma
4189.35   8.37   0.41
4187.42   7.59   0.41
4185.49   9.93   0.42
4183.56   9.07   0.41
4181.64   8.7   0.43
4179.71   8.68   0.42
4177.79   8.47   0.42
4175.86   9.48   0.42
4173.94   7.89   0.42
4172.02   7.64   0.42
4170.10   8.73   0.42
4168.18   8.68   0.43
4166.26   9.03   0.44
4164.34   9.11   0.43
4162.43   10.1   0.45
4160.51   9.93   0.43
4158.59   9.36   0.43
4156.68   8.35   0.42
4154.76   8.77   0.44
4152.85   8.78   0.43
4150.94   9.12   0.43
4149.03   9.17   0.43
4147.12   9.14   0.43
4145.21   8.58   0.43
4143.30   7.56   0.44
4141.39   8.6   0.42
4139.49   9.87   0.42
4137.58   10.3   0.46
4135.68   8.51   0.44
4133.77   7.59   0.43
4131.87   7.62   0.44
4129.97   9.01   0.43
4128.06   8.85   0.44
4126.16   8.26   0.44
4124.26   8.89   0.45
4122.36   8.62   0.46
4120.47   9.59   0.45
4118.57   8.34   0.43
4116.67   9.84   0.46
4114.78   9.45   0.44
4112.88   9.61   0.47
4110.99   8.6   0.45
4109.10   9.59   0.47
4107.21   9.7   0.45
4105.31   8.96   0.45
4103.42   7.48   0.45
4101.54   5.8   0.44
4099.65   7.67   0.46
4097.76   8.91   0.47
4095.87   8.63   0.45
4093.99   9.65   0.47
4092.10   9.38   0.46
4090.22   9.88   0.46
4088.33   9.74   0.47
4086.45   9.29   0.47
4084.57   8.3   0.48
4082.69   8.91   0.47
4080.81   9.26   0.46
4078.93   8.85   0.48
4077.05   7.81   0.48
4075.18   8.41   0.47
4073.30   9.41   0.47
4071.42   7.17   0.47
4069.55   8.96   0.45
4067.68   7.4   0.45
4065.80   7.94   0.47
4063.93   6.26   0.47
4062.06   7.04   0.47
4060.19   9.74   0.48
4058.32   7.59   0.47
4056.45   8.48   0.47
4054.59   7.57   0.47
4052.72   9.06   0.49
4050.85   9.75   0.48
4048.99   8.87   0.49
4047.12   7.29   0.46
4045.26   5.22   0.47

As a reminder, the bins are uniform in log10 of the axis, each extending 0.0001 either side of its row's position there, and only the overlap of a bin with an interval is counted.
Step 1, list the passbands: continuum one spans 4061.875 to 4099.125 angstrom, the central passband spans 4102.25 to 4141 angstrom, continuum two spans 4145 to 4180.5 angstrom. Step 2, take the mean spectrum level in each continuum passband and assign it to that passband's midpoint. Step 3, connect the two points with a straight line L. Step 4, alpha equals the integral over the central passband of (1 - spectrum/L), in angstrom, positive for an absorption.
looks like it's -0.7 angstrom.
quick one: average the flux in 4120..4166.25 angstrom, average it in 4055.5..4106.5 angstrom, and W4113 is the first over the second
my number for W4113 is 1.1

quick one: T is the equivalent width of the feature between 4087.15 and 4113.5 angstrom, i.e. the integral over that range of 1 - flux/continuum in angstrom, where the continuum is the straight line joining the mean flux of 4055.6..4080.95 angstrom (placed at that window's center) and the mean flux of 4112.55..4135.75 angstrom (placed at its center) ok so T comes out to -1.0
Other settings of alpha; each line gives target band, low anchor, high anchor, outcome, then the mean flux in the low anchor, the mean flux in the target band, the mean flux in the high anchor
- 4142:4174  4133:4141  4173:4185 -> 0.26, 9.07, 8.84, 8.76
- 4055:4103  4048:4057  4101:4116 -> 1.92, 8.75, 8.4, 8.75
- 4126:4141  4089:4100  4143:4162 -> 0.38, 9.1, 8.77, 8.95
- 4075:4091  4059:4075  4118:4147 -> -1.53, 8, 8.96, 8.7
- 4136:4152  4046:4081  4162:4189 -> -0.77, 8.22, 9.02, 8.76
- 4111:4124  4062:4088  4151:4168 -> -0.67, 8.29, 9.18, 9.15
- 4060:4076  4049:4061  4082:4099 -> 1.66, 8.7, 7.95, 9.16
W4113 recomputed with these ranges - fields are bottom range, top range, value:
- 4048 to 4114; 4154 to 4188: 1.04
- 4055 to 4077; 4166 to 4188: 1.08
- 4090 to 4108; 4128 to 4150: 1.02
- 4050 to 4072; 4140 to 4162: 1.10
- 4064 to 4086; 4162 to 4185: 1.05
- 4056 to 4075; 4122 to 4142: 1.09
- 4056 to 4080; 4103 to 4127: 1.12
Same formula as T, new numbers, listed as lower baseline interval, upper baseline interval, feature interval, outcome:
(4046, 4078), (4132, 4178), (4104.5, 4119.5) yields -1.3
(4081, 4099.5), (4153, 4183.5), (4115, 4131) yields 0.1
